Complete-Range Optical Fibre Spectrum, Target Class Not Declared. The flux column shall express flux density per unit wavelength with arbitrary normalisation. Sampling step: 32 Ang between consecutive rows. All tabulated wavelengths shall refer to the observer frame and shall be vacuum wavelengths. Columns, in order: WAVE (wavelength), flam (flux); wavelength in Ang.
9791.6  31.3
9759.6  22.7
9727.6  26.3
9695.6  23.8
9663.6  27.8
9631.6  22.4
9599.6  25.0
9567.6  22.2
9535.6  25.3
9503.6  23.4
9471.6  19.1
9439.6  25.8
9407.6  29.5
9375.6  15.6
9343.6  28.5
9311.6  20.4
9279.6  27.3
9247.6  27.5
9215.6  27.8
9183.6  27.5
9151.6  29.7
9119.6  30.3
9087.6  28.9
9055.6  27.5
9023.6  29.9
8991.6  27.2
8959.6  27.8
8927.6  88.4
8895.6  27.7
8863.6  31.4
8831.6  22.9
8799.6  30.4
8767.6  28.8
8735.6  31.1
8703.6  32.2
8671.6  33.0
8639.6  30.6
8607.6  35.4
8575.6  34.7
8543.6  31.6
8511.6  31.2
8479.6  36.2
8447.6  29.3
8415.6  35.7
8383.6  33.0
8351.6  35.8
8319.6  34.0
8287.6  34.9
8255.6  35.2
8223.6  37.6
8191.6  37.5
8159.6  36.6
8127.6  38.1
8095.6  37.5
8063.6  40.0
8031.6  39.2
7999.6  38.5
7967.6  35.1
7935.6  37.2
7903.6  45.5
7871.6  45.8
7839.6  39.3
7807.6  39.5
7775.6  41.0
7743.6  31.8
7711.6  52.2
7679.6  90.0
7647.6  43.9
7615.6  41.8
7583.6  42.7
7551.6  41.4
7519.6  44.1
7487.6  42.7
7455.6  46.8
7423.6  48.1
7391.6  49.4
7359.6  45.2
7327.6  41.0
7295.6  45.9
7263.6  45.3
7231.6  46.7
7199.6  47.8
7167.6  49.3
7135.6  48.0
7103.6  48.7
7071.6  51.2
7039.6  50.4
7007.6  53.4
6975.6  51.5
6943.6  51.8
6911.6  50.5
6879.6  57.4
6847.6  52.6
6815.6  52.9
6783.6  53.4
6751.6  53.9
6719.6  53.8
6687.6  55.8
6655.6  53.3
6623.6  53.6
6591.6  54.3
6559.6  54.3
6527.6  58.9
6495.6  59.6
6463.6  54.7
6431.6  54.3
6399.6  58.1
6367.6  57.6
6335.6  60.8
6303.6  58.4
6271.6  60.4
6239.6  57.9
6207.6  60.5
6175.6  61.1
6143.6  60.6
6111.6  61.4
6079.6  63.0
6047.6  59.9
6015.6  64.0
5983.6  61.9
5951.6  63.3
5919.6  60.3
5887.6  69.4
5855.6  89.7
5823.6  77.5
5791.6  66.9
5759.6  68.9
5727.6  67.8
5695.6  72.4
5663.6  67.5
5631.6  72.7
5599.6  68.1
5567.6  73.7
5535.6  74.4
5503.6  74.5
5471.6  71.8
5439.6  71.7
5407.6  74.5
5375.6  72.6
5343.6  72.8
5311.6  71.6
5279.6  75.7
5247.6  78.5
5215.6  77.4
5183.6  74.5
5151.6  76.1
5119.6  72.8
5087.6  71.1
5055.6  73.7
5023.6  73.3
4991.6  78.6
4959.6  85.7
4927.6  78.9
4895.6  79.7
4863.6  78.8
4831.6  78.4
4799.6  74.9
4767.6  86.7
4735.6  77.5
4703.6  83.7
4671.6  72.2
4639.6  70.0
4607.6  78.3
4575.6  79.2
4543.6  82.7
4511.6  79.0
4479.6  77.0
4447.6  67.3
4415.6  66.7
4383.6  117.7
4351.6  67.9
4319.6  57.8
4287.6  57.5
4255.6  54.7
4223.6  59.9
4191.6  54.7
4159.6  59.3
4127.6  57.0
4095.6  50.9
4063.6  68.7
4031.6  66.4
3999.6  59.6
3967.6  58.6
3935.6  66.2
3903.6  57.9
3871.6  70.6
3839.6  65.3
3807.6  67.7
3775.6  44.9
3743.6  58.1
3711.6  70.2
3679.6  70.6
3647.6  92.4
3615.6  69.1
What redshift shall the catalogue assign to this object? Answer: 0.17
